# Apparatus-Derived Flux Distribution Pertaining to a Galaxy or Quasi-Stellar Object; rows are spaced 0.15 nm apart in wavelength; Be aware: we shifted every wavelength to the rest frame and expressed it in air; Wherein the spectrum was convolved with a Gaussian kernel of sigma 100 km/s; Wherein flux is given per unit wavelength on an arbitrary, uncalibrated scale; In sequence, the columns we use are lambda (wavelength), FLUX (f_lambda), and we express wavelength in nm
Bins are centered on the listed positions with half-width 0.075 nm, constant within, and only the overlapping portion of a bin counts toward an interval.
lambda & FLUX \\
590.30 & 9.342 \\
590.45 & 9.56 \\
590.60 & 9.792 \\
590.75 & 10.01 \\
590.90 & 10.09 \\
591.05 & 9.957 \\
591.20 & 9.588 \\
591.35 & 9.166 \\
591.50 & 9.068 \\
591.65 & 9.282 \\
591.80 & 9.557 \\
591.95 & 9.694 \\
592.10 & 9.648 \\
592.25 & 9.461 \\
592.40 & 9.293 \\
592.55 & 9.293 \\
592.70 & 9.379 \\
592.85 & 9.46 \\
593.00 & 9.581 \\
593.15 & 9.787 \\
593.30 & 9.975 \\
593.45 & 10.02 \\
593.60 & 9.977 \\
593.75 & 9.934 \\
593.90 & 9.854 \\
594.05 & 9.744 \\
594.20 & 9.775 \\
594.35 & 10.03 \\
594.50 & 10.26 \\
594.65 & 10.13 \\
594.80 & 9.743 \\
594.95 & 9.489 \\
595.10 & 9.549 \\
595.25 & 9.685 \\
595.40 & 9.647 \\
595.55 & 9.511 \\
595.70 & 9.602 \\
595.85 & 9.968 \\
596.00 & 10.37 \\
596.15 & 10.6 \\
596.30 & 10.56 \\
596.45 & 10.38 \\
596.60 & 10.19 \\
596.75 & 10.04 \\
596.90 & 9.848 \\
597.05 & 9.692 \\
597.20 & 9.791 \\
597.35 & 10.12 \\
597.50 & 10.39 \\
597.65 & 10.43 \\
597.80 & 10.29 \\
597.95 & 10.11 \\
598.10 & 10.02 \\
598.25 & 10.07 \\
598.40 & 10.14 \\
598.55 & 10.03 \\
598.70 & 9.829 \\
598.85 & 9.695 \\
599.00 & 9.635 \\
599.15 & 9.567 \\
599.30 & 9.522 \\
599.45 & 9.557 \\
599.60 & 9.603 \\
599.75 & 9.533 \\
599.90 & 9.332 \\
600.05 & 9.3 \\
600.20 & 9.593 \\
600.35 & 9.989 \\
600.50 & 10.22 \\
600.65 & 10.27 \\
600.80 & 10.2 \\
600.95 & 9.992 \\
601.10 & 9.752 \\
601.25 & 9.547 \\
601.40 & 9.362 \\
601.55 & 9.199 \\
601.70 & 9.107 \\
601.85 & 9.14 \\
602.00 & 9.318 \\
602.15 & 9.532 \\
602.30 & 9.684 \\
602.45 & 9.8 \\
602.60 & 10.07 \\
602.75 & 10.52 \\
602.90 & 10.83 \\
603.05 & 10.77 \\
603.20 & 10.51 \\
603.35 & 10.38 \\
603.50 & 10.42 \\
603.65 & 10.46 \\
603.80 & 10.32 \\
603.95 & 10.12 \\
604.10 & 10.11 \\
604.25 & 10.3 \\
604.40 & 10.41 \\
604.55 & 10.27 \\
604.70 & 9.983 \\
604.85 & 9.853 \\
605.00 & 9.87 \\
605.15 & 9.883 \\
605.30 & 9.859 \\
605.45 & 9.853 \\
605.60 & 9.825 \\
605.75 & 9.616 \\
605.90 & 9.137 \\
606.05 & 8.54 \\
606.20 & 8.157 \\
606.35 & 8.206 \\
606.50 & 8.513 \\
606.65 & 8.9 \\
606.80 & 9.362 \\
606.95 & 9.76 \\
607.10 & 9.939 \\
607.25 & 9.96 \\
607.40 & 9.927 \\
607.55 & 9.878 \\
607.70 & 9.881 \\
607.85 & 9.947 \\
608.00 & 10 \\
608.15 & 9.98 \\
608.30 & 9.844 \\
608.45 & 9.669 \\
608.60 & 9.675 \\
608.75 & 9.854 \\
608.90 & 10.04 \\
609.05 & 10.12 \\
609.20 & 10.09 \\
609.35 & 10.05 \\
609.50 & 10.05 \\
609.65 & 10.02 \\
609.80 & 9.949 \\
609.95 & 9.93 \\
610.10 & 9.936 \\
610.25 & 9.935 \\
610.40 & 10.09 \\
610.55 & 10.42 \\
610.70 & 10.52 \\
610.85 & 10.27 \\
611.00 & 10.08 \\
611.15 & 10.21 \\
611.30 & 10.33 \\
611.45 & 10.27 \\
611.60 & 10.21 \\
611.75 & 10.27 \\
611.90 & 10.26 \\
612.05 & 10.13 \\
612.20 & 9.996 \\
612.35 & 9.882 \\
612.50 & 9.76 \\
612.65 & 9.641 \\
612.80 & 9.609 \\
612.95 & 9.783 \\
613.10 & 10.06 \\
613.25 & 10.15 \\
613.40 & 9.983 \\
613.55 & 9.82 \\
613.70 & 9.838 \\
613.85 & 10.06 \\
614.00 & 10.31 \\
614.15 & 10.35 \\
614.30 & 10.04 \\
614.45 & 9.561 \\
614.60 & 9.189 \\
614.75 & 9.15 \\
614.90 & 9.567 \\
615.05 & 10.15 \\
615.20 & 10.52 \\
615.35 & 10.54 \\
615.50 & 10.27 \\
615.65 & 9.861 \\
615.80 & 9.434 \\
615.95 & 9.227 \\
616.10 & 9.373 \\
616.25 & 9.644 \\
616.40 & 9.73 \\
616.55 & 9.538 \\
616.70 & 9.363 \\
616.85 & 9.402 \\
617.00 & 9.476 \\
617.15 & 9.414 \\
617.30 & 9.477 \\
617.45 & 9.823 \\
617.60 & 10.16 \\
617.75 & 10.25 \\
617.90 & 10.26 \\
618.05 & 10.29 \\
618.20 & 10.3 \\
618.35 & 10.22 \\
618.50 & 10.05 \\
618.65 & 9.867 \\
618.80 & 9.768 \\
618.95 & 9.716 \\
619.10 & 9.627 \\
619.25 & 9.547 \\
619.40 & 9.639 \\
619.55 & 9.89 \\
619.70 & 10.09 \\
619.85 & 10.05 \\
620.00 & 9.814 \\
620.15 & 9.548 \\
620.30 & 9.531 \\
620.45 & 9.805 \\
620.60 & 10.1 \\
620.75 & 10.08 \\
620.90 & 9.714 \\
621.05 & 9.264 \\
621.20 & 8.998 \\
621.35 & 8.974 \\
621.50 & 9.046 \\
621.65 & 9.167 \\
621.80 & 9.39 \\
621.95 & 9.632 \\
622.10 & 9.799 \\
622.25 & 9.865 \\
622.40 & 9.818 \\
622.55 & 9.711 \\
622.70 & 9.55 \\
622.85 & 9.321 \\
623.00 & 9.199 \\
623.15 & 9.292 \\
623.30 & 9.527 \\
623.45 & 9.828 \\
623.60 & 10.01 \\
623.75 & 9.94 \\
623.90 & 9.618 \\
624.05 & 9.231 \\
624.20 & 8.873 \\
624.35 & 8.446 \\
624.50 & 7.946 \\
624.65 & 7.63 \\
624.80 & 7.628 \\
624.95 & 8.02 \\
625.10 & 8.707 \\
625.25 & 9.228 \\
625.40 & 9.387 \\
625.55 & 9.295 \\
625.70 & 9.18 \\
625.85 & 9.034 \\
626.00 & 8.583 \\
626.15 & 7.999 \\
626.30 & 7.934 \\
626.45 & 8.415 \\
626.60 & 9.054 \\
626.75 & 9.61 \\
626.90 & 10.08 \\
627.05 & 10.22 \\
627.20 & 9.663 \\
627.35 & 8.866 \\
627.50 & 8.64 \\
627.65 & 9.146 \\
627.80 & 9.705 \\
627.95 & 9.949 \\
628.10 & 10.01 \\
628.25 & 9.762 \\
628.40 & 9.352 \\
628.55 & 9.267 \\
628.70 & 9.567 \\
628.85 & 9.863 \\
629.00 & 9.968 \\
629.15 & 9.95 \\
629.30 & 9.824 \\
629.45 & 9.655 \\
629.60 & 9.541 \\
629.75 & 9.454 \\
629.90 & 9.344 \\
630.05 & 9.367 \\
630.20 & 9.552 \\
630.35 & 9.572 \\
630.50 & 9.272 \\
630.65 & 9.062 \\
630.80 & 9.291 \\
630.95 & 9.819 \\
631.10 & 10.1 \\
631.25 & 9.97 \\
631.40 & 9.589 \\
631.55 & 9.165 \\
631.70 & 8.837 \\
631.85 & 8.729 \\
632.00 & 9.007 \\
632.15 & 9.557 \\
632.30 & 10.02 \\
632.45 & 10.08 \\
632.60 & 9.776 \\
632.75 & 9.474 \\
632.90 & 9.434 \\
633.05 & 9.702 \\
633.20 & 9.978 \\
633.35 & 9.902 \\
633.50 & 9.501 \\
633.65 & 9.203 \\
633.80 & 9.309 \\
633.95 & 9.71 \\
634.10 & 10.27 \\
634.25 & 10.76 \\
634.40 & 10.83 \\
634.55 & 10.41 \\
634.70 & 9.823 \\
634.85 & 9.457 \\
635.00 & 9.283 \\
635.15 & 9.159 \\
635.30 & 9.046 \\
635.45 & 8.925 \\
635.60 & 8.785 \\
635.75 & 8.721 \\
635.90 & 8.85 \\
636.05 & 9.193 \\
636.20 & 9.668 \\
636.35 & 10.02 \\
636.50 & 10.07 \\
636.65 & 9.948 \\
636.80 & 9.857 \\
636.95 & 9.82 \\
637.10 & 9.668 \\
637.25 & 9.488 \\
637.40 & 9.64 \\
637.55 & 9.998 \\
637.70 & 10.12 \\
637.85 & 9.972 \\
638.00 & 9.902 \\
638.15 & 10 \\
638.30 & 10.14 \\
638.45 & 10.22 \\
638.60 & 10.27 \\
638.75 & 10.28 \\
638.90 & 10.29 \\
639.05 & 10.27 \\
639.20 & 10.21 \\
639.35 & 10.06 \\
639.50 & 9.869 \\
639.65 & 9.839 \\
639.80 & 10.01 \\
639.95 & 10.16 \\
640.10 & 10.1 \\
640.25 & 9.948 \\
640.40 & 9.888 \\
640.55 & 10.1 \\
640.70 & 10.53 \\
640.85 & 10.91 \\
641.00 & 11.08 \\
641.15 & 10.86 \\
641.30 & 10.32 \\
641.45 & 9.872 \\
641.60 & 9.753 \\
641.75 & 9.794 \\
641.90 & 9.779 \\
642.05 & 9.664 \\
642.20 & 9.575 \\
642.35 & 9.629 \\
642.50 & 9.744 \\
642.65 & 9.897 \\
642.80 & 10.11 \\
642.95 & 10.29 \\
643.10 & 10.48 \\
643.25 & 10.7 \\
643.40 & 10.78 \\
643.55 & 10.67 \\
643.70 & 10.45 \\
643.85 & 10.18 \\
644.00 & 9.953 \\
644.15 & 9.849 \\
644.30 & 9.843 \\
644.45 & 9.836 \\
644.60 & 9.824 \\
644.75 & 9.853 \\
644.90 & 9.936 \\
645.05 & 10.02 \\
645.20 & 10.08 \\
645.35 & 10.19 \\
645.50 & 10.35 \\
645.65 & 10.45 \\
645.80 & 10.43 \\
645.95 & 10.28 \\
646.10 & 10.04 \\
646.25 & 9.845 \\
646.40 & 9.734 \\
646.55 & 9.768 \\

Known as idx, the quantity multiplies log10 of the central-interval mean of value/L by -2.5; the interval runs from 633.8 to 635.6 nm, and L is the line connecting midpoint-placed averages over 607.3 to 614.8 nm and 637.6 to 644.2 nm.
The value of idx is 0.04 mag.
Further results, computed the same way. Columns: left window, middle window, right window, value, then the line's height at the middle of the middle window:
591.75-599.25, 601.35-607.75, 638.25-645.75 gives 0.019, 9.93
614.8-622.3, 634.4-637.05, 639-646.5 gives 0.055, 10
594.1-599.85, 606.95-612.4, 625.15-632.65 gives -0.035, 9.72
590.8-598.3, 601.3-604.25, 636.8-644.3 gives -0.011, 9.89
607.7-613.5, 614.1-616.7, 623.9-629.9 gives 0.001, 9.77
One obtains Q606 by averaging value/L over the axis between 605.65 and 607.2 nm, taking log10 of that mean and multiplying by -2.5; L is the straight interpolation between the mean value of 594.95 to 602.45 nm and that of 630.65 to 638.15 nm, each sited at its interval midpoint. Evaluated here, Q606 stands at 0.085 mag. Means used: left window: 9.82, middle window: 9.04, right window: 9.63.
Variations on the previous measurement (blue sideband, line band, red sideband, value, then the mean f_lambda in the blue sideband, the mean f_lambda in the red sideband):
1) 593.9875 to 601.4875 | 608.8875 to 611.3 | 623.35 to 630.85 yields -0.06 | 9.89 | 9.23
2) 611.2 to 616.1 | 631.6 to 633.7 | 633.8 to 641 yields 0.04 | 9.94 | 9.89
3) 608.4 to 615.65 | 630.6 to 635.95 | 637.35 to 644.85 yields 0.06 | 10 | 10.1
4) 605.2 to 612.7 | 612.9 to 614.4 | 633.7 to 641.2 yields -0.02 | 9.82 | 9.91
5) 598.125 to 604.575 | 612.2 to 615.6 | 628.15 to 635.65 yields -0.02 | 9.91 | 9.59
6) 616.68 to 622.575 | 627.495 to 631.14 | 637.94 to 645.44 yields 0.04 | 9.73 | 10.1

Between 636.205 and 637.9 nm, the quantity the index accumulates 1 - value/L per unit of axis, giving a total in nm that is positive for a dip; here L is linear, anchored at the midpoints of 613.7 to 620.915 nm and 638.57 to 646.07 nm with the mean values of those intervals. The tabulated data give 0.04 nm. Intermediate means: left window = 9.83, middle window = 9.86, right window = 10.1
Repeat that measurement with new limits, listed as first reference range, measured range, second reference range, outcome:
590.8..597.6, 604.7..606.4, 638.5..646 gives 0.09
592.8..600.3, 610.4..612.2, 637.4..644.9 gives -0.05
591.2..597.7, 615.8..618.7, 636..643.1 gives 0.04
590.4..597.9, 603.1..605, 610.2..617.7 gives -0.07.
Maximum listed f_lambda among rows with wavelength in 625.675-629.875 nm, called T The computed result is 10.22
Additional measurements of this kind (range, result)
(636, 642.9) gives 11.08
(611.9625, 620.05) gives 10.54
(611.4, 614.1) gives 10.31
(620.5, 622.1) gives 10.1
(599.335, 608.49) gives 10.83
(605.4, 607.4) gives 9.96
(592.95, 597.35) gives 10.6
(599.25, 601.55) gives 10.27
